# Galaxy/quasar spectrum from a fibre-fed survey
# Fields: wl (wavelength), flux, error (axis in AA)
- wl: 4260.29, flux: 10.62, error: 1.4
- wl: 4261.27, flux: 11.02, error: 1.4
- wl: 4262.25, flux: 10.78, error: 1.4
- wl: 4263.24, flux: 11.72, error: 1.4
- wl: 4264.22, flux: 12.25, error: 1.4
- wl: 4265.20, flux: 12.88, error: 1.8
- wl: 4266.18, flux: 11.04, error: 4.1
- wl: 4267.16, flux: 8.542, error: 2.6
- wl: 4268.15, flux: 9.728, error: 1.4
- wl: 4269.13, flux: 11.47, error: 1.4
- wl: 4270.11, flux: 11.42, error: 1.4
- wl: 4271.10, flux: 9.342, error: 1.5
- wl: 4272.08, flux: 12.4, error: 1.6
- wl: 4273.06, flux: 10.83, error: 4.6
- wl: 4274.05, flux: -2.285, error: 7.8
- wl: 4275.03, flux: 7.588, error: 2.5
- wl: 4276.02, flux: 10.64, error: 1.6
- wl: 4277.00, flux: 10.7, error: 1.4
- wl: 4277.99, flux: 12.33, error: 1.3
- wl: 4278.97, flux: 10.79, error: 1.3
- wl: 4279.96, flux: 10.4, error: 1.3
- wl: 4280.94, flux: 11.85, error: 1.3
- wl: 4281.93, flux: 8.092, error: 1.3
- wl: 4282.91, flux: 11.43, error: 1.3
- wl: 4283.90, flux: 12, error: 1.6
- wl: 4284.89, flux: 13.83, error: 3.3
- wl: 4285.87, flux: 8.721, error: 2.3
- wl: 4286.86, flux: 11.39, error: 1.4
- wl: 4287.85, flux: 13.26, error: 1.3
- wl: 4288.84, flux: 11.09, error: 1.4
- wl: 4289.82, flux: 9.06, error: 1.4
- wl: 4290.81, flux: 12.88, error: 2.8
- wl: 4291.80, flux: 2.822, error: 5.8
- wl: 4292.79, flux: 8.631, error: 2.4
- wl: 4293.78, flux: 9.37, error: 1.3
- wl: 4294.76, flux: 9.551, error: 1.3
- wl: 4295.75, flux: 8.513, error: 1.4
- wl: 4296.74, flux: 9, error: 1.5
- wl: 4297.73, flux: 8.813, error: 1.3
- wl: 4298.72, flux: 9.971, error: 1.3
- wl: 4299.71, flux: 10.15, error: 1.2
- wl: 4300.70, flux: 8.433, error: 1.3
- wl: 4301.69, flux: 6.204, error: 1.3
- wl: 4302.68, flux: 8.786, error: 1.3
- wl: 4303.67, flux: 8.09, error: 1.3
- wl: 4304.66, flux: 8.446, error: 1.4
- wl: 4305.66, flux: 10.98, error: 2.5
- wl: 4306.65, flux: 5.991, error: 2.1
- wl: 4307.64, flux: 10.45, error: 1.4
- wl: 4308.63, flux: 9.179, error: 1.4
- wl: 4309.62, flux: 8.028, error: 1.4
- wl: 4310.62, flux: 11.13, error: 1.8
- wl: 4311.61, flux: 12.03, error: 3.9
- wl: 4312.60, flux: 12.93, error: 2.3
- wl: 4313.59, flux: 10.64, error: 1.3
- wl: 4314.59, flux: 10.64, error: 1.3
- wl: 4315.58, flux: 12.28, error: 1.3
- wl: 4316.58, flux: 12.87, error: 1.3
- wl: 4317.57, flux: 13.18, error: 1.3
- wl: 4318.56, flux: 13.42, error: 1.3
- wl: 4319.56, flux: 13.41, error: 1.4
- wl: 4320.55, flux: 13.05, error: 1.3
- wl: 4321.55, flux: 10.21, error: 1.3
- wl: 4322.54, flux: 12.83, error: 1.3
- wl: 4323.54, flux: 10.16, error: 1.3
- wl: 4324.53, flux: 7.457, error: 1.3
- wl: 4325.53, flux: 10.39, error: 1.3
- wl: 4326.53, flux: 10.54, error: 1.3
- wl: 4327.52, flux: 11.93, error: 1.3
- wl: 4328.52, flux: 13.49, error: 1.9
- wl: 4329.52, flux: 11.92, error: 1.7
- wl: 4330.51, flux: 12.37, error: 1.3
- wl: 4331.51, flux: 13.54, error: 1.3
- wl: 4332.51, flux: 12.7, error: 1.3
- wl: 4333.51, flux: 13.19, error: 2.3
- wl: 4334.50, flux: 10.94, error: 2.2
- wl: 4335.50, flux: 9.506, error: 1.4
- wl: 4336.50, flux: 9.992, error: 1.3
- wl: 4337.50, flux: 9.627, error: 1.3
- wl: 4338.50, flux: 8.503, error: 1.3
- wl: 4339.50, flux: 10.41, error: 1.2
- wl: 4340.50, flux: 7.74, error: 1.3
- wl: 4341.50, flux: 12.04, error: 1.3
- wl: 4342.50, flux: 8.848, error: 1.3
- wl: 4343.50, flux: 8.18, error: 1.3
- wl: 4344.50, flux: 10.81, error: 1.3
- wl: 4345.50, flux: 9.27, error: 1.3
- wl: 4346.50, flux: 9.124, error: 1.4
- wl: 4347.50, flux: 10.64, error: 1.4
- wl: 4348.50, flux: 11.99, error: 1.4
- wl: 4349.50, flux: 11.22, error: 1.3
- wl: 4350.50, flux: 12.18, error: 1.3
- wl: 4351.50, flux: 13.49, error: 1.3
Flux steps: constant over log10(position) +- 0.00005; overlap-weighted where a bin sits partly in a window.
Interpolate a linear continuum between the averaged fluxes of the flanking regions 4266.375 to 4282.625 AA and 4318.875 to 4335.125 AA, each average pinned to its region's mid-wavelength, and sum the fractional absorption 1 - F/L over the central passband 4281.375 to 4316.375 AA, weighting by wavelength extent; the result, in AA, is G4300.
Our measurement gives 2.63 AA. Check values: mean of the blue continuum 9.67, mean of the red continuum 11.8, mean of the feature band 9.82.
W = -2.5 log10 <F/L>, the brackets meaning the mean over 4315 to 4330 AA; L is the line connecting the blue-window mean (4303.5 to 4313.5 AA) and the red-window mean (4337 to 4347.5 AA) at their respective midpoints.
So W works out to -0.214 mag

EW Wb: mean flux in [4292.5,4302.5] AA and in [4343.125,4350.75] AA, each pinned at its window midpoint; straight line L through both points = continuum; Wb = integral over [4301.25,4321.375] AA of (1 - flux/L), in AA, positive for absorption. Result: -2.7 AA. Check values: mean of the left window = 8.87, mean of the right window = 10.4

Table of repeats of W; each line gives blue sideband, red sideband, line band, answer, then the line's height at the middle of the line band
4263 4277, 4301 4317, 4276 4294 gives -0.07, 9.85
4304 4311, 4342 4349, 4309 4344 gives -0.18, 9.47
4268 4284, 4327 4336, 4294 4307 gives 0.24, 10.9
